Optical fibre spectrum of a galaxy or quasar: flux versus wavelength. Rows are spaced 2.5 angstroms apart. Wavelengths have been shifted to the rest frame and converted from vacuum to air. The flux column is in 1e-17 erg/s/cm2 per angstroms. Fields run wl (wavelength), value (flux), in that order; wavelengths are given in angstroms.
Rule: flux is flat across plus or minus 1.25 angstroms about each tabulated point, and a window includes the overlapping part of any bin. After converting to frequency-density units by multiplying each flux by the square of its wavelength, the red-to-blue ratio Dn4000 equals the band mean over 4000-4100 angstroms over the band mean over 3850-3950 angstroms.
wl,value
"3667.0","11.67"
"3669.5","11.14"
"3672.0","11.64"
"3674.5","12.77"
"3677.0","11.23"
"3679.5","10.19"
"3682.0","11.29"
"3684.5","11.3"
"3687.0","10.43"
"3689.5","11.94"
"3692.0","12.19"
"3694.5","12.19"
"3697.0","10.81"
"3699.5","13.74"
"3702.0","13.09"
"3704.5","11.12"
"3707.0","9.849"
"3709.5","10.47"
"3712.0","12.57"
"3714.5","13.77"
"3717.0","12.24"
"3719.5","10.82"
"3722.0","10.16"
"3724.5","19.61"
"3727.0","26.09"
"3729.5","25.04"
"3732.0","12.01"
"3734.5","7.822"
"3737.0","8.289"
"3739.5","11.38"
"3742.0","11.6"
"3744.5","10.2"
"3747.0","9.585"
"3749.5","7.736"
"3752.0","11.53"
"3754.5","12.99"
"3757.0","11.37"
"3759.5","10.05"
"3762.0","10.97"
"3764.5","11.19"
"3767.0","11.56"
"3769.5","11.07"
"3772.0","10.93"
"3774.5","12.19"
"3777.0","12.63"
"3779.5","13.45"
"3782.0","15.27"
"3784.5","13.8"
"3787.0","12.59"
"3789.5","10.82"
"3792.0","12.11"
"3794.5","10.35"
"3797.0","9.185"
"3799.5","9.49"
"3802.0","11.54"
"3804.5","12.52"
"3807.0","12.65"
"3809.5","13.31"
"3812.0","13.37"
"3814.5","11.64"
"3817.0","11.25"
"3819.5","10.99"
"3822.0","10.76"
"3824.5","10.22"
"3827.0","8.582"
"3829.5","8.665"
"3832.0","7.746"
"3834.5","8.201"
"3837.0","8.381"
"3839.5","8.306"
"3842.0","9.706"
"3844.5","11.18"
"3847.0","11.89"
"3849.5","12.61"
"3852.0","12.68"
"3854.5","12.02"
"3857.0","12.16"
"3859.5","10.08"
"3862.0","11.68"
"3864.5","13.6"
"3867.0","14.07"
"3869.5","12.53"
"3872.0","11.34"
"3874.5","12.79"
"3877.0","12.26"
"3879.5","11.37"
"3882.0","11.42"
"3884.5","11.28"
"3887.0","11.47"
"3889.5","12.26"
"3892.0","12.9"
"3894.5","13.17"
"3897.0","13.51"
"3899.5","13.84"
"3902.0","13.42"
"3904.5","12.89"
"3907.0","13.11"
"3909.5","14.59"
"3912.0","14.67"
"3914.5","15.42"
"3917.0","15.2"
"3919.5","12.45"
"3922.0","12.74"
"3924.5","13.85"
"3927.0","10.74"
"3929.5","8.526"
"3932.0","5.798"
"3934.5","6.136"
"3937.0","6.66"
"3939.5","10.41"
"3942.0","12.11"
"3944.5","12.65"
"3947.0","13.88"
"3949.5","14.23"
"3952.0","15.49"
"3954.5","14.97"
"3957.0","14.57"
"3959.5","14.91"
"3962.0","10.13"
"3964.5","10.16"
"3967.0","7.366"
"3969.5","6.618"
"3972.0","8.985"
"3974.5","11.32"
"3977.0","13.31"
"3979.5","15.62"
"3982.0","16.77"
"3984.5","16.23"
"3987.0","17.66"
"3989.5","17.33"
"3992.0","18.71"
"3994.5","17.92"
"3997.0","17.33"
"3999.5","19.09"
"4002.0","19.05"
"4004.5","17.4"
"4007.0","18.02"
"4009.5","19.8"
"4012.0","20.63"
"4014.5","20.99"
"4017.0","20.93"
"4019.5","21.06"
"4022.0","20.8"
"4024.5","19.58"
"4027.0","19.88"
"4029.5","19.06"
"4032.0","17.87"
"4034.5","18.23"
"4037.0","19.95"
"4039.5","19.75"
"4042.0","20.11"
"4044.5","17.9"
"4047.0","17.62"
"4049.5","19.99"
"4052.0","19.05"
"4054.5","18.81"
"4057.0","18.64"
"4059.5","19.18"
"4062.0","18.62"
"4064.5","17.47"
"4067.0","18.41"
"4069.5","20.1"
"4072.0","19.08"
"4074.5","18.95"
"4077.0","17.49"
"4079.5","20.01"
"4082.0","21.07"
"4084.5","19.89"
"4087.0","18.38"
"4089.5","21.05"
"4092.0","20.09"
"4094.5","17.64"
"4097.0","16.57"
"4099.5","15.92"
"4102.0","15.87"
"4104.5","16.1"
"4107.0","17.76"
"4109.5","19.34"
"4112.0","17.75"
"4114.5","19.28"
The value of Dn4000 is 1.70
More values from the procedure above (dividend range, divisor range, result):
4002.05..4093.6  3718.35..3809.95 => 1.82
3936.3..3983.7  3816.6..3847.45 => 1.36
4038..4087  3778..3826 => 1.84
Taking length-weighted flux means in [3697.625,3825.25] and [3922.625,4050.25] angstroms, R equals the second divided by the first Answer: 1.3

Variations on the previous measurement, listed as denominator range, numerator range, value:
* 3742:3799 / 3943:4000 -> 1.23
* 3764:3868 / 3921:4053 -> 1.36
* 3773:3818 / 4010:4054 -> 1.62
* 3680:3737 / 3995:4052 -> 1.49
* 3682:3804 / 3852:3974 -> 0.99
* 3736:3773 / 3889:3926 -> 1.27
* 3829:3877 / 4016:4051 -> 1.75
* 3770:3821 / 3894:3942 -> 1.00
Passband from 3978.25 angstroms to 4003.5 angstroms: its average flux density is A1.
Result 17.6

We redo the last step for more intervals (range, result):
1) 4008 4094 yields 19.4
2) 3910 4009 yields 13.5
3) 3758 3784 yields 12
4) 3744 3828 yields 11.4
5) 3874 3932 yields 12.6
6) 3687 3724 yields 11.9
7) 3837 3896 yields 11.8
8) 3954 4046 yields 16.8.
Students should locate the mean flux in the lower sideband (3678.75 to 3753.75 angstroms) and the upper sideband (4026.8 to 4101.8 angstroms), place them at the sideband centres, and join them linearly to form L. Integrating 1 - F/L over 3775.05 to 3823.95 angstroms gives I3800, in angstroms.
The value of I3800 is 6.7 angstroms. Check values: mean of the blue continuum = 12.3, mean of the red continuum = 18.8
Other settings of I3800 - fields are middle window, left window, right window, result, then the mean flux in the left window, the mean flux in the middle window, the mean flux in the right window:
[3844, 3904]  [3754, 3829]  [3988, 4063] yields 7.99 angstroms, 11.6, 12.3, 19.1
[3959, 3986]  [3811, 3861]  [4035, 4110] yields 5.93 angstroms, 10.5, 11.9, 18.7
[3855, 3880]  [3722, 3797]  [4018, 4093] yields 4.58 angstroms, 12.5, 12.2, 19.3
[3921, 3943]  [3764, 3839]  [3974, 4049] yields 8.51 angstroms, 11.2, 9.6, 18.4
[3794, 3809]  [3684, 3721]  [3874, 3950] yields 1.03 angstroms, 11.8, 11.1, 12.1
